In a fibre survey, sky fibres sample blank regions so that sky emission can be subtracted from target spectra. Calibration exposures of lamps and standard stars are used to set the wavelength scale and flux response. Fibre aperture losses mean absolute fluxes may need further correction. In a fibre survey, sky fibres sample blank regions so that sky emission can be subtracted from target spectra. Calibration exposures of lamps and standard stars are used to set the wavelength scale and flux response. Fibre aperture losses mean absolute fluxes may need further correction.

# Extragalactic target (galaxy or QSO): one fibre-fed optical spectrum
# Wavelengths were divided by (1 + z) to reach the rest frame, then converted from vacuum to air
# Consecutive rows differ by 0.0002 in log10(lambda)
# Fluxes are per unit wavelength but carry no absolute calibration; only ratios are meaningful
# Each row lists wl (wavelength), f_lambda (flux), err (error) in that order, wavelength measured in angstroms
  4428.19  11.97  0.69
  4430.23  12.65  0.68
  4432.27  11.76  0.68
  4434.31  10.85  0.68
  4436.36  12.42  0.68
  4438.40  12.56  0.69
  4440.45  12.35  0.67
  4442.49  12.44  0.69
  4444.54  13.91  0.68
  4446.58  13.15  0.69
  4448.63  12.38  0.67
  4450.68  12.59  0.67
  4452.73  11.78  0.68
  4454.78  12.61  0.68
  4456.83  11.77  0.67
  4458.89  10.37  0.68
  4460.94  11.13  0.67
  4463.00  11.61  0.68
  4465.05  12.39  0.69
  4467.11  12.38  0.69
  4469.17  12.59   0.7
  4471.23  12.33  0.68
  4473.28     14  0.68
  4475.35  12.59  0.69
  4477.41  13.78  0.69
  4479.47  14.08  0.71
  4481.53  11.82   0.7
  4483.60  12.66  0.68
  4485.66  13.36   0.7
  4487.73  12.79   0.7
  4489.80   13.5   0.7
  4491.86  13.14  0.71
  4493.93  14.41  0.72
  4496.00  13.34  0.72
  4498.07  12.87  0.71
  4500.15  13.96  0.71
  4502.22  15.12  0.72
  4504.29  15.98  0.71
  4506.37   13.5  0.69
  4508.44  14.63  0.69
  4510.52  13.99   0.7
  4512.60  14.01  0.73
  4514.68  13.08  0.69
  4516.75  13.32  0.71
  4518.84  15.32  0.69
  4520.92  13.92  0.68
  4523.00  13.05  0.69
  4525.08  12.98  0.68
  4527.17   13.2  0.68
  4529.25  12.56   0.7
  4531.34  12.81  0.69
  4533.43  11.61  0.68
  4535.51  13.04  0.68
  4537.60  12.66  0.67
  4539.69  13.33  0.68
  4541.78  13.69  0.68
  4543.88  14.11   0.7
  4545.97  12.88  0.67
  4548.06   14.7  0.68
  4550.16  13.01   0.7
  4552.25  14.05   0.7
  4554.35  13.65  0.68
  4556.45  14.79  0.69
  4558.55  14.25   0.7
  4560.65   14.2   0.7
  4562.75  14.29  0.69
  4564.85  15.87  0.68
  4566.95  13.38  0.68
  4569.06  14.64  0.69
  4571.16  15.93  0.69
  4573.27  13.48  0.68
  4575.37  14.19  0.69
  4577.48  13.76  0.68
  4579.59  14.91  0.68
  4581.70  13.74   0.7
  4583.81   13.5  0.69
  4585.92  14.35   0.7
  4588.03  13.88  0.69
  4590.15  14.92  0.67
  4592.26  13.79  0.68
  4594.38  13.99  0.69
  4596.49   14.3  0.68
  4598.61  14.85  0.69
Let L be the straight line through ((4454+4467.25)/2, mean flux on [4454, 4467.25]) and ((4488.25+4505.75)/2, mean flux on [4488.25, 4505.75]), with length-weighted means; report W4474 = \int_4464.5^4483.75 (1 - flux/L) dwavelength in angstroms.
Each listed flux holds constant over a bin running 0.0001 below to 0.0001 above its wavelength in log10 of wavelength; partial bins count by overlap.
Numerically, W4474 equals -0.5 angstroms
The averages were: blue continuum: 11.7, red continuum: 14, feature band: 12.9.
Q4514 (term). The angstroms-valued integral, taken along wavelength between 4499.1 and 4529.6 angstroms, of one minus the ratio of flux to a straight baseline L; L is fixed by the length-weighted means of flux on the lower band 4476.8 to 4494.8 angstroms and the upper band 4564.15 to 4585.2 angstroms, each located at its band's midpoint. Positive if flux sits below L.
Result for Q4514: -0.8 angstroms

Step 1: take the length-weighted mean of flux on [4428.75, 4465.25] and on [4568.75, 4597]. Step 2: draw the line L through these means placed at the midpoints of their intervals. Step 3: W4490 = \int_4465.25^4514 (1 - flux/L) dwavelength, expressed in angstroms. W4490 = -2.6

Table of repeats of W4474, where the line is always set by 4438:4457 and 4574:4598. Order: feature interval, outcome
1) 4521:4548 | 0.93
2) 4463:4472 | 0.34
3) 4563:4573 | -0.62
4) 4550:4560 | -0.19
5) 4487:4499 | -0.24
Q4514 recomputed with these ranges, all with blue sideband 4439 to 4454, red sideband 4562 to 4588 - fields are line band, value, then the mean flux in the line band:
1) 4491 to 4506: -0.9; 14.1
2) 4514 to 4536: 0.8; 13.2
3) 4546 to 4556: 0.1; 13.8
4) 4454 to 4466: 1.1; 11.6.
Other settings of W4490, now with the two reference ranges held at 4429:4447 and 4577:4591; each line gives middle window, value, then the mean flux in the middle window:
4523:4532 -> 0.4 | 12.9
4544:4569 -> -0.5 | 14.1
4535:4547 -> 0.3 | 13.3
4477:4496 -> -0.4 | 13.3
